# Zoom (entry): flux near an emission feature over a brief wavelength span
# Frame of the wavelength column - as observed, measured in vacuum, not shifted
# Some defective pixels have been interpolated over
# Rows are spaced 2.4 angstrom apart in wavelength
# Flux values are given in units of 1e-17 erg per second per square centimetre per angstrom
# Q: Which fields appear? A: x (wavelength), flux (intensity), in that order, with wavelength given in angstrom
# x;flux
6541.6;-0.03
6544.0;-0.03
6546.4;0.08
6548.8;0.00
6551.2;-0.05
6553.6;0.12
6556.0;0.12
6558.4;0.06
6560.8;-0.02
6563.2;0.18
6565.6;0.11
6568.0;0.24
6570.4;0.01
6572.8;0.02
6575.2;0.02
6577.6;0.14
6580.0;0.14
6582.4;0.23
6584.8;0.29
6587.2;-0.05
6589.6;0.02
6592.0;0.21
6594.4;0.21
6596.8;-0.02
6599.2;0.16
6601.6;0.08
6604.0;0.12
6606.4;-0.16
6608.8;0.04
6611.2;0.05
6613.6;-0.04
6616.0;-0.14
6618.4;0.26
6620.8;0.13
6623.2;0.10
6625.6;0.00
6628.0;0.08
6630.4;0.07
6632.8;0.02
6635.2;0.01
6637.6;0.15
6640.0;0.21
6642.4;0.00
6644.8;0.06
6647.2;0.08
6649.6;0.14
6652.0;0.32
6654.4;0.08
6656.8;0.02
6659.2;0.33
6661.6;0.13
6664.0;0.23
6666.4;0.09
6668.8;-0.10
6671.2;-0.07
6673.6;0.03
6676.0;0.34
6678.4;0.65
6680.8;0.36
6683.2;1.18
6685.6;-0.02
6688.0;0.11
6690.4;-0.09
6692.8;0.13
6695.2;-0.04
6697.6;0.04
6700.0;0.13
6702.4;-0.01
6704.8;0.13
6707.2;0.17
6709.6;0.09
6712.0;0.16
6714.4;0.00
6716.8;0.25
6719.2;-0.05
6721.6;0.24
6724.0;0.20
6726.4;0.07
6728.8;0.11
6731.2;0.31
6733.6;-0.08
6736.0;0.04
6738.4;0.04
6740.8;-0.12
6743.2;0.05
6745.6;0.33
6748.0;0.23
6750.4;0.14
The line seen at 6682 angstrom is [O II] 3727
